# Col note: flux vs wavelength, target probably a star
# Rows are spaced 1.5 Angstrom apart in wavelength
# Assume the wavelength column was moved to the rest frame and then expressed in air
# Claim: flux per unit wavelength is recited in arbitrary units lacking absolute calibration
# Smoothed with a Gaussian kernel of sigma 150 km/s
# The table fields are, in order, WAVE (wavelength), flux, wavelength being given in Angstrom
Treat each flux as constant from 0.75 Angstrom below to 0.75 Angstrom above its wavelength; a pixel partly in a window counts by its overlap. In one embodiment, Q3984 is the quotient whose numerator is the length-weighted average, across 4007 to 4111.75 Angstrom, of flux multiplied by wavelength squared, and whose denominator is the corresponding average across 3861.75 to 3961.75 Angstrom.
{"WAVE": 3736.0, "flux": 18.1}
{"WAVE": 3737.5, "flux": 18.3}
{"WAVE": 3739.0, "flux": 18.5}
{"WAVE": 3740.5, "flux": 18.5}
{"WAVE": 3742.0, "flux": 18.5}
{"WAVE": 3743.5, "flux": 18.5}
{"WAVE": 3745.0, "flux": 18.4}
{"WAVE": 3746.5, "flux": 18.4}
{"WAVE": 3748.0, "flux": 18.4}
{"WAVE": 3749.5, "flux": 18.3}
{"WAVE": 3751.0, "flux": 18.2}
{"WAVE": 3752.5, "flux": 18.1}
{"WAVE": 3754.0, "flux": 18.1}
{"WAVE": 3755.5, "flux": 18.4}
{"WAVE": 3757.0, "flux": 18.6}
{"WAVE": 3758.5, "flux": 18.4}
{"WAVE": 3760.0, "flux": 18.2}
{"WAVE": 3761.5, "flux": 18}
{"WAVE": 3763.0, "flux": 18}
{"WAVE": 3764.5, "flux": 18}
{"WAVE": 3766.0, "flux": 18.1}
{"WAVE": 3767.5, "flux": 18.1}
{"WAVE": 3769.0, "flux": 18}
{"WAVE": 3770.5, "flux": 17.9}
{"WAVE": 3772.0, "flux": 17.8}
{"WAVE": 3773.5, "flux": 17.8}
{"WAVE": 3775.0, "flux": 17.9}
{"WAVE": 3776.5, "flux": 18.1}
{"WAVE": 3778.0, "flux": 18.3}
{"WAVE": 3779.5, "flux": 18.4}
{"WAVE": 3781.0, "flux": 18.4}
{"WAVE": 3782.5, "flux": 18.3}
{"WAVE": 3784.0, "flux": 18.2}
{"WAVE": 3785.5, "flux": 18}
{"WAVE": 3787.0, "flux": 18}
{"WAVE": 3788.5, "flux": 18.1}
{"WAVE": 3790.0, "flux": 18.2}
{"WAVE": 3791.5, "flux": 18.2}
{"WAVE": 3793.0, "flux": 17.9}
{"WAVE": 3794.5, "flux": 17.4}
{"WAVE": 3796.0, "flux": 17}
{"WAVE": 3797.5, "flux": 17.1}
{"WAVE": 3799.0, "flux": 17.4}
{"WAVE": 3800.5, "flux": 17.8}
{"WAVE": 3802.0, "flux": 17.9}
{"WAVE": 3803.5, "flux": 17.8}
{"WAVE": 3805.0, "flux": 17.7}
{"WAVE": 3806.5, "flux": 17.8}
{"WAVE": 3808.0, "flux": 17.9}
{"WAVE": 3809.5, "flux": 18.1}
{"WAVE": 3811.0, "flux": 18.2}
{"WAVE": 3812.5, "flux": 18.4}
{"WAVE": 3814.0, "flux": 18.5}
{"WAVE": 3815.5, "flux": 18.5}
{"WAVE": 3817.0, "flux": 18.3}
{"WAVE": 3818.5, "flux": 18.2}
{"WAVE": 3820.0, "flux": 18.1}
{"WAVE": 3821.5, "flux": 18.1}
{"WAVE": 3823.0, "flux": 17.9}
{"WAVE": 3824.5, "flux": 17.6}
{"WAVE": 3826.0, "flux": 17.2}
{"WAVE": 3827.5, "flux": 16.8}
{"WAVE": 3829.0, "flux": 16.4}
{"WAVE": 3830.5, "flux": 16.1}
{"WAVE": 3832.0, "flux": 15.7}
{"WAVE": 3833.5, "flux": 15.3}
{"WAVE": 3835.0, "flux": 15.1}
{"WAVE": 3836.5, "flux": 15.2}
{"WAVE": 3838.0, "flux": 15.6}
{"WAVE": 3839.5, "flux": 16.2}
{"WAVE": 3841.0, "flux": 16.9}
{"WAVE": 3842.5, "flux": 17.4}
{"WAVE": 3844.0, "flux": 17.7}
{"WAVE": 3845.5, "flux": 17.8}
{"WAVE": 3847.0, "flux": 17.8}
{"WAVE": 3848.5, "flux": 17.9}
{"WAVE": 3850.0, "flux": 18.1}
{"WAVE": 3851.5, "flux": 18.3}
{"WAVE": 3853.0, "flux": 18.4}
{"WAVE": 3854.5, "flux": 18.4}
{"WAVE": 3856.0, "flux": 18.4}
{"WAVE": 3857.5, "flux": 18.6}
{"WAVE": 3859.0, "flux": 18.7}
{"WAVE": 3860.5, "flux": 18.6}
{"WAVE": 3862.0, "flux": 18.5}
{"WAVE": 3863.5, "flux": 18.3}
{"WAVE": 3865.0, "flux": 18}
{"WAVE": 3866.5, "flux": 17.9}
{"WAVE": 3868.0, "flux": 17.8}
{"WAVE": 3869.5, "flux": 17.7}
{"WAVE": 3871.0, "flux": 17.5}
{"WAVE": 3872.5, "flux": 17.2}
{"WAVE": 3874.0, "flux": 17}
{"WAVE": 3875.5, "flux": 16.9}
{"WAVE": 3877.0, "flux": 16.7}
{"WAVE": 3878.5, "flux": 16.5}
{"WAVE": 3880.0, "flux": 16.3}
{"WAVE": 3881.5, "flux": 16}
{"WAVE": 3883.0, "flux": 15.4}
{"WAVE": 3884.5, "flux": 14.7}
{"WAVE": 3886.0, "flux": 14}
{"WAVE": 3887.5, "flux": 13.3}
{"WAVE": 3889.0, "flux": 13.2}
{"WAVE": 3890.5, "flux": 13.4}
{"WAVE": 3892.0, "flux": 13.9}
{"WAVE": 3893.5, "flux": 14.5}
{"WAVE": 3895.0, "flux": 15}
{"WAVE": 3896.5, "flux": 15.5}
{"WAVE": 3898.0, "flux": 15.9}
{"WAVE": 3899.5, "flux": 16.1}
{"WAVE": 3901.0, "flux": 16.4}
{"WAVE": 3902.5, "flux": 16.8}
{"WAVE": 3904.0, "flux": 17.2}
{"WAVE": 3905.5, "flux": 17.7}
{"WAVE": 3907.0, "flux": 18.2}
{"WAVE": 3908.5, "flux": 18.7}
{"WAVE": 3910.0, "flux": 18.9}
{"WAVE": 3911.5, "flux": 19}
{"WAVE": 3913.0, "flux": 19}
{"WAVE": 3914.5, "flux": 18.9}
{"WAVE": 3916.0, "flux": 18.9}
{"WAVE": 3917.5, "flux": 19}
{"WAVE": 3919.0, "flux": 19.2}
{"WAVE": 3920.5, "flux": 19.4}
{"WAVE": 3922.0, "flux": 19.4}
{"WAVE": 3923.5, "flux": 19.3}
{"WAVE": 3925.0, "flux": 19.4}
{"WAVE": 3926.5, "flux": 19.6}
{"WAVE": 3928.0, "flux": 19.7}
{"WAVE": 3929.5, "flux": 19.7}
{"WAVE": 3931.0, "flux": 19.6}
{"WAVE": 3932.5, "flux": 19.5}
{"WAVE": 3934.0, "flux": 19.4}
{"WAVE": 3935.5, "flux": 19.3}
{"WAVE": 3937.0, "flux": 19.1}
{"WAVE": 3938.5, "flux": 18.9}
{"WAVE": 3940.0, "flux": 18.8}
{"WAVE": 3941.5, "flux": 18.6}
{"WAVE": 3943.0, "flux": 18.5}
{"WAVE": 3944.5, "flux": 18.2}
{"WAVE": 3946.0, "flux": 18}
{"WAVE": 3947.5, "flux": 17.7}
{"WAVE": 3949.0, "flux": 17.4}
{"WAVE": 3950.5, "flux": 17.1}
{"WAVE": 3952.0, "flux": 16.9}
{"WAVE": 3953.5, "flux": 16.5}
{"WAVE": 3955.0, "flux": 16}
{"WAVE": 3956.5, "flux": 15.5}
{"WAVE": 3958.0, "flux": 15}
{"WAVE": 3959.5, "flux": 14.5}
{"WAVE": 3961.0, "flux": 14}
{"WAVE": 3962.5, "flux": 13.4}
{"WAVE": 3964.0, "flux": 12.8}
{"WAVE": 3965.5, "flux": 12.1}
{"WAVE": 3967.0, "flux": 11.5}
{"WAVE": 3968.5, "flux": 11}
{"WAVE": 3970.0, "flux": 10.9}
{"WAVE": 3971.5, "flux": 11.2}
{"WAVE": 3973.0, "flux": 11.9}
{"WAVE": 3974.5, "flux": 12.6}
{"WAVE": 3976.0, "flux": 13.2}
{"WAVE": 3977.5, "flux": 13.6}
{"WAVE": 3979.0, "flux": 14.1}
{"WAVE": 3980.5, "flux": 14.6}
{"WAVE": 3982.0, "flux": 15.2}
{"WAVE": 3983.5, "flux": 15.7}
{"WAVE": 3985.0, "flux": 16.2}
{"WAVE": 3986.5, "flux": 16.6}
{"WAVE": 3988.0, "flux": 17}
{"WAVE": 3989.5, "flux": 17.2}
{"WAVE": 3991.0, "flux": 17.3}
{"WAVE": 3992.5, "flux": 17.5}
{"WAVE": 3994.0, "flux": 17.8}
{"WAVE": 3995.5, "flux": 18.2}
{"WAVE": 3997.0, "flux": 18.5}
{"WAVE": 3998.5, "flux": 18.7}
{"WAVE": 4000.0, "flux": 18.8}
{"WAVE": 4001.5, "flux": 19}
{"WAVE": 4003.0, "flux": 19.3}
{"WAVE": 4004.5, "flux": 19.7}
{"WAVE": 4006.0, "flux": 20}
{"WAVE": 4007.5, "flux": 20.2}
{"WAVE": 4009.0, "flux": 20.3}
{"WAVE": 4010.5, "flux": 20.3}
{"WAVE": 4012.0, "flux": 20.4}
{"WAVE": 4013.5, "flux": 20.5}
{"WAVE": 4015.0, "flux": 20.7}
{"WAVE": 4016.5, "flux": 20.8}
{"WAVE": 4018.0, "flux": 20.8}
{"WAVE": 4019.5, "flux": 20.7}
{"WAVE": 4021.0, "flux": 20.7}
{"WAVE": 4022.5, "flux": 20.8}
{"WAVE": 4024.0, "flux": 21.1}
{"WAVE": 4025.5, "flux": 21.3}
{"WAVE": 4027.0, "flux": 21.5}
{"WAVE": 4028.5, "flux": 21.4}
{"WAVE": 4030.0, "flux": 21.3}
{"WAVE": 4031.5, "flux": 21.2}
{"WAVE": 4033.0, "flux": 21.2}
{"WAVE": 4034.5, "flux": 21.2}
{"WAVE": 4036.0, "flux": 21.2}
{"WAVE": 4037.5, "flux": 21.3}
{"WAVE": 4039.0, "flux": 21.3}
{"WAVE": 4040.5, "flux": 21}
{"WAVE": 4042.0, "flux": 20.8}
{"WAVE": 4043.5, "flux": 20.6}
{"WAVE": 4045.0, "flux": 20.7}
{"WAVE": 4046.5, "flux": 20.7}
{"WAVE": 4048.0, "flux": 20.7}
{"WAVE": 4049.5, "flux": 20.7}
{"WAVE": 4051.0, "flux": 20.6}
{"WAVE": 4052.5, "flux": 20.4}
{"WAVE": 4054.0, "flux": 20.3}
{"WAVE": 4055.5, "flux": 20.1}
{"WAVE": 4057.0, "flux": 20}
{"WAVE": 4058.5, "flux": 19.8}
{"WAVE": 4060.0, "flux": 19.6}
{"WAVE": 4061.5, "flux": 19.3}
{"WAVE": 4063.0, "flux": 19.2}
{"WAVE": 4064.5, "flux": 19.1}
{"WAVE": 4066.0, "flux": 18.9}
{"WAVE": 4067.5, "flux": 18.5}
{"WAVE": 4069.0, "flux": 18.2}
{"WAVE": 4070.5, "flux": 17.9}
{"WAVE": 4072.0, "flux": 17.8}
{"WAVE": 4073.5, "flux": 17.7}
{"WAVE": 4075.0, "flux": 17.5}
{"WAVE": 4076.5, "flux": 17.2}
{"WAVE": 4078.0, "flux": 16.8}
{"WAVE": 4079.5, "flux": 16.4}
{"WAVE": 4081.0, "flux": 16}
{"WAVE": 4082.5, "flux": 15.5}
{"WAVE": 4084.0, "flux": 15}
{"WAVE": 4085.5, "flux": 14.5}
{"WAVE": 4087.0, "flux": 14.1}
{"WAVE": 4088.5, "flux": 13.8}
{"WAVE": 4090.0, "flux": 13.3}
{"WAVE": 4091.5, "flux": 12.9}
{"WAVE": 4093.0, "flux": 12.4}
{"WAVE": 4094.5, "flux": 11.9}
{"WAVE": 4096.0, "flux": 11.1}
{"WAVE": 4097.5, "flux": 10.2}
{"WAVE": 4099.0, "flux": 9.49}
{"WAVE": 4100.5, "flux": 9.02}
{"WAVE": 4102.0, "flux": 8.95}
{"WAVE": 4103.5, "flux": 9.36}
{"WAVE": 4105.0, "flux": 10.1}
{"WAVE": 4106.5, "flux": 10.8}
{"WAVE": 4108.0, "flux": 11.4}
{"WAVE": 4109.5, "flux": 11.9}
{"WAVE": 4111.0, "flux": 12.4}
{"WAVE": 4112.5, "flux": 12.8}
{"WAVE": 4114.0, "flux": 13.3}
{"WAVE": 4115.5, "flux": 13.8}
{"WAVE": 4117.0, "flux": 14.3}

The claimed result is 1.09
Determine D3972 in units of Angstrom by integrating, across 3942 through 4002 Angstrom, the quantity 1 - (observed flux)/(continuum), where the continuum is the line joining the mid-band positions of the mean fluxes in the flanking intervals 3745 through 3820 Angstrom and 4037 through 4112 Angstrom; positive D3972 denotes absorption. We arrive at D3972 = 4.9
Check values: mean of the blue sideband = 18.1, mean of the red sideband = 16.3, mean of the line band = 15.5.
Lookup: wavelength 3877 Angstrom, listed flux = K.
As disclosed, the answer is 16.7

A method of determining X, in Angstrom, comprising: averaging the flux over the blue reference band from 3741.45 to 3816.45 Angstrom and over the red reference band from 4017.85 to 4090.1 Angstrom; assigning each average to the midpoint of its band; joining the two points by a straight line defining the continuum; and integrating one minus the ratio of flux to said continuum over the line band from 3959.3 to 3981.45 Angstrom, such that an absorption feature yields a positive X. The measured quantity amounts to 7.2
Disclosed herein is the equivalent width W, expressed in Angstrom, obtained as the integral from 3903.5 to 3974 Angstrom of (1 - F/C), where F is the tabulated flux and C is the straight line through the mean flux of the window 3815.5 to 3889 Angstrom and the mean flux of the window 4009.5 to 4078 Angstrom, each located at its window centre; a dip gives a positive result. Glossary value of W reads 4.97 Angstrom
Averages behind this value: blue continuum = 17.1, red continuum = 20.1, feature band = 17.1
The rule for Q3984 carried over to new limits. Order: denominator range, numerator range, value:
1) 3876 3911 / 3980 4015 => 1.22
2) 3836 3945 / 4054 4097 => 1.04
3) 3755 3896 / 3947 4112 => 1.08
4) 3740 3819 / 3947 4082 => 1.13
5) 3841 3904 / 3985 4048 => 1.28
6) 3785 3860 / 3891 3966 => 1.05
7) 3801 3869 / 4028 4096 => 1.17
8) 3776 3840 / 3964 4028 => 1.09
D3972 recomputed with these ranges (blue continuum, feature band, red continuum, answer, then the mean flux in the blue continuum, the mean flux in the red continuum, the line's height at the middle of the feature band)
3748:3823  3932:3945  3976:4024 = -0.5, 18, 18.4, 18.3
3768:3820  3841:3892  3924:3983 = 0.4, 18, 16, 17.1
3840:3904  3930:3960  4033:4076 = 0.3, 16.8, 19.8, 18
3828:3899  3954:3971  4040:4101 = 3.5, 16.6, 17.1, 16.8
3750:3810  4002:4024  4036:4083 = -1.6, 18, 19.2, 19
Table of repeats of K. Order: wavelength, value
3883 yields 15.4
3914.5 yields 18.9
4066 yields 18.9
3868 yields 17.8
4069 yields 18.2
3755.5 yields 18.4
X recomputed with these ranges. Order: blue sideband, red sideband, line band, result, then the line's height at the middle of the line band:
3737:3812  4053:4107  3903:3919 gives -1.59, 16.9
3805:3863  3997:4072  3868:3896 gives 4.01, 18.2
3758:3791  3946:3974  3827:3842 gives 0.82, 16.9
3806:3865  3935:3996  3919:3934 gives -3.04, 16.2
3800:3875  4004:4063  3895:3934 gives 0.83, 18.8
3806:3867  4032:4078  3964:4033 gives 5.75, 19.2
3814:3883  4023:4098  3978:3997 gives 1.59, 18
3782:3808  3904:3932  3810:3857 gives 2.10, 18.2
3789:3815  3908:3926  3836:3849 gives 0.95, 18.3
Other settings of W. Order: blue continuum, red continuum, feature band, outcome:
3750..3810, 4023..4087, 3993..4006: 0.19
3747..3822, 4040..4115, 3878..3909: 2.98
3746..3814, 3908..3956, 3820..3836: 1.37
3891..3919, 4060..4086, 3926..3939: -1.63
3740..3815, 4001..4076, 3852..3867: 0.27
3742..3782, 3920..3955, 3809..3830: 0.55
